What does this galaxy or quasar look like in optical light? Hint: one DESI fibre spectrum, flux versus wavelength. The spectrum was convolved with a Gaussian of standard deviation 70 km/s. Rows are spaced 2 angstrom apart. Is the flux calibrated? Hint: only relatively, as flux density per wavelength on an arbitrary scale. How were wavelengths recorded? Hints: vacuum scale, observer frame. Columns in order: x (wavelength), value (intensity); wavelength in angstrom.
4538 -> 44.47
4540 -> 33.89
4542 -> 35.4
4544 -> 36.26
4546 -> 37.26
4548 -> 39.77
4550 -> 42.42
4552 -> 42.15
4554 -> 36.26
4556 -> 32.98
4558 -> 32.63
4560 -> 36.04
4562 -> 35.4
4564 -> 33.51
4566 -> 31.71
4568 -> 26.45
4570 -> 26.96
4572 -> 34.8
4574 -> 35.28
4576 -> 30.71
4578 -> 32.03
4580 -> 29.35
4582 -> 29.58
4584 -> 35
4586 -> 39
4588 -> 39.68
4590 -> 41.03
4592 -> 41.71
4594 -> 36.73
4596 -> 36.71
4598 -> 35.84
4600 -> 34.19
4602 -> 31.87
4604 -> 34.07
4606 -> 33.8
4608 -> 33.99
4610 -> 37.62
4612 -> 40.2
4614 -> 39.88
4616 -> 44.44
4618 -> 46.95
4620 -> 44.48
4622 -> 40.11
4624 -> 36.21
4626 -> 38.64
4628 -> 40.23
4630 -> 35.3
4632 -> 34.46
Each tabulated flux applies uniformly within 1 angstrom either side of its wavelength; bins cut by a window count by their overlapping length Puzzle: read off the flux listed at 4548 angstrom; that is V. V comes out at 39.77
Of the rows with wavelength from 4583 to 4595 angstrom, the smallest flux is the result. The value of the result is 35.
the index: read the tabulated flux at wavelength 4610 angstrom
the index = 37.62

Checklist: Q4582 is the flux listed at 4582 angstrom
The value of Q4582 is 29.58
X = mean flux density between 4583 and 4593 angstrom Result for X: 39.3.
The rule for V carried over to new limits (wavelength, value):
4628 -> 40.23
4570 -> 26.96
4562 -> 35.4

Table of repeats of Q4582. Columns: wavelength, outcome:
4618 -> 46.95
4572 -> 34.8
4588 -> 39.68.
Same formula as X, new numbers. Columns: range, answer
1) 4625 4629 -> 39.4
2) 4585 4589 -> 39.3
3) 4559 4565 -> 35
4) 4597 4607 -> 34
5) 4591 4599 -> 37.7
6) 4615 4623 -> 44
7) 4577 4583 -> 30.3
